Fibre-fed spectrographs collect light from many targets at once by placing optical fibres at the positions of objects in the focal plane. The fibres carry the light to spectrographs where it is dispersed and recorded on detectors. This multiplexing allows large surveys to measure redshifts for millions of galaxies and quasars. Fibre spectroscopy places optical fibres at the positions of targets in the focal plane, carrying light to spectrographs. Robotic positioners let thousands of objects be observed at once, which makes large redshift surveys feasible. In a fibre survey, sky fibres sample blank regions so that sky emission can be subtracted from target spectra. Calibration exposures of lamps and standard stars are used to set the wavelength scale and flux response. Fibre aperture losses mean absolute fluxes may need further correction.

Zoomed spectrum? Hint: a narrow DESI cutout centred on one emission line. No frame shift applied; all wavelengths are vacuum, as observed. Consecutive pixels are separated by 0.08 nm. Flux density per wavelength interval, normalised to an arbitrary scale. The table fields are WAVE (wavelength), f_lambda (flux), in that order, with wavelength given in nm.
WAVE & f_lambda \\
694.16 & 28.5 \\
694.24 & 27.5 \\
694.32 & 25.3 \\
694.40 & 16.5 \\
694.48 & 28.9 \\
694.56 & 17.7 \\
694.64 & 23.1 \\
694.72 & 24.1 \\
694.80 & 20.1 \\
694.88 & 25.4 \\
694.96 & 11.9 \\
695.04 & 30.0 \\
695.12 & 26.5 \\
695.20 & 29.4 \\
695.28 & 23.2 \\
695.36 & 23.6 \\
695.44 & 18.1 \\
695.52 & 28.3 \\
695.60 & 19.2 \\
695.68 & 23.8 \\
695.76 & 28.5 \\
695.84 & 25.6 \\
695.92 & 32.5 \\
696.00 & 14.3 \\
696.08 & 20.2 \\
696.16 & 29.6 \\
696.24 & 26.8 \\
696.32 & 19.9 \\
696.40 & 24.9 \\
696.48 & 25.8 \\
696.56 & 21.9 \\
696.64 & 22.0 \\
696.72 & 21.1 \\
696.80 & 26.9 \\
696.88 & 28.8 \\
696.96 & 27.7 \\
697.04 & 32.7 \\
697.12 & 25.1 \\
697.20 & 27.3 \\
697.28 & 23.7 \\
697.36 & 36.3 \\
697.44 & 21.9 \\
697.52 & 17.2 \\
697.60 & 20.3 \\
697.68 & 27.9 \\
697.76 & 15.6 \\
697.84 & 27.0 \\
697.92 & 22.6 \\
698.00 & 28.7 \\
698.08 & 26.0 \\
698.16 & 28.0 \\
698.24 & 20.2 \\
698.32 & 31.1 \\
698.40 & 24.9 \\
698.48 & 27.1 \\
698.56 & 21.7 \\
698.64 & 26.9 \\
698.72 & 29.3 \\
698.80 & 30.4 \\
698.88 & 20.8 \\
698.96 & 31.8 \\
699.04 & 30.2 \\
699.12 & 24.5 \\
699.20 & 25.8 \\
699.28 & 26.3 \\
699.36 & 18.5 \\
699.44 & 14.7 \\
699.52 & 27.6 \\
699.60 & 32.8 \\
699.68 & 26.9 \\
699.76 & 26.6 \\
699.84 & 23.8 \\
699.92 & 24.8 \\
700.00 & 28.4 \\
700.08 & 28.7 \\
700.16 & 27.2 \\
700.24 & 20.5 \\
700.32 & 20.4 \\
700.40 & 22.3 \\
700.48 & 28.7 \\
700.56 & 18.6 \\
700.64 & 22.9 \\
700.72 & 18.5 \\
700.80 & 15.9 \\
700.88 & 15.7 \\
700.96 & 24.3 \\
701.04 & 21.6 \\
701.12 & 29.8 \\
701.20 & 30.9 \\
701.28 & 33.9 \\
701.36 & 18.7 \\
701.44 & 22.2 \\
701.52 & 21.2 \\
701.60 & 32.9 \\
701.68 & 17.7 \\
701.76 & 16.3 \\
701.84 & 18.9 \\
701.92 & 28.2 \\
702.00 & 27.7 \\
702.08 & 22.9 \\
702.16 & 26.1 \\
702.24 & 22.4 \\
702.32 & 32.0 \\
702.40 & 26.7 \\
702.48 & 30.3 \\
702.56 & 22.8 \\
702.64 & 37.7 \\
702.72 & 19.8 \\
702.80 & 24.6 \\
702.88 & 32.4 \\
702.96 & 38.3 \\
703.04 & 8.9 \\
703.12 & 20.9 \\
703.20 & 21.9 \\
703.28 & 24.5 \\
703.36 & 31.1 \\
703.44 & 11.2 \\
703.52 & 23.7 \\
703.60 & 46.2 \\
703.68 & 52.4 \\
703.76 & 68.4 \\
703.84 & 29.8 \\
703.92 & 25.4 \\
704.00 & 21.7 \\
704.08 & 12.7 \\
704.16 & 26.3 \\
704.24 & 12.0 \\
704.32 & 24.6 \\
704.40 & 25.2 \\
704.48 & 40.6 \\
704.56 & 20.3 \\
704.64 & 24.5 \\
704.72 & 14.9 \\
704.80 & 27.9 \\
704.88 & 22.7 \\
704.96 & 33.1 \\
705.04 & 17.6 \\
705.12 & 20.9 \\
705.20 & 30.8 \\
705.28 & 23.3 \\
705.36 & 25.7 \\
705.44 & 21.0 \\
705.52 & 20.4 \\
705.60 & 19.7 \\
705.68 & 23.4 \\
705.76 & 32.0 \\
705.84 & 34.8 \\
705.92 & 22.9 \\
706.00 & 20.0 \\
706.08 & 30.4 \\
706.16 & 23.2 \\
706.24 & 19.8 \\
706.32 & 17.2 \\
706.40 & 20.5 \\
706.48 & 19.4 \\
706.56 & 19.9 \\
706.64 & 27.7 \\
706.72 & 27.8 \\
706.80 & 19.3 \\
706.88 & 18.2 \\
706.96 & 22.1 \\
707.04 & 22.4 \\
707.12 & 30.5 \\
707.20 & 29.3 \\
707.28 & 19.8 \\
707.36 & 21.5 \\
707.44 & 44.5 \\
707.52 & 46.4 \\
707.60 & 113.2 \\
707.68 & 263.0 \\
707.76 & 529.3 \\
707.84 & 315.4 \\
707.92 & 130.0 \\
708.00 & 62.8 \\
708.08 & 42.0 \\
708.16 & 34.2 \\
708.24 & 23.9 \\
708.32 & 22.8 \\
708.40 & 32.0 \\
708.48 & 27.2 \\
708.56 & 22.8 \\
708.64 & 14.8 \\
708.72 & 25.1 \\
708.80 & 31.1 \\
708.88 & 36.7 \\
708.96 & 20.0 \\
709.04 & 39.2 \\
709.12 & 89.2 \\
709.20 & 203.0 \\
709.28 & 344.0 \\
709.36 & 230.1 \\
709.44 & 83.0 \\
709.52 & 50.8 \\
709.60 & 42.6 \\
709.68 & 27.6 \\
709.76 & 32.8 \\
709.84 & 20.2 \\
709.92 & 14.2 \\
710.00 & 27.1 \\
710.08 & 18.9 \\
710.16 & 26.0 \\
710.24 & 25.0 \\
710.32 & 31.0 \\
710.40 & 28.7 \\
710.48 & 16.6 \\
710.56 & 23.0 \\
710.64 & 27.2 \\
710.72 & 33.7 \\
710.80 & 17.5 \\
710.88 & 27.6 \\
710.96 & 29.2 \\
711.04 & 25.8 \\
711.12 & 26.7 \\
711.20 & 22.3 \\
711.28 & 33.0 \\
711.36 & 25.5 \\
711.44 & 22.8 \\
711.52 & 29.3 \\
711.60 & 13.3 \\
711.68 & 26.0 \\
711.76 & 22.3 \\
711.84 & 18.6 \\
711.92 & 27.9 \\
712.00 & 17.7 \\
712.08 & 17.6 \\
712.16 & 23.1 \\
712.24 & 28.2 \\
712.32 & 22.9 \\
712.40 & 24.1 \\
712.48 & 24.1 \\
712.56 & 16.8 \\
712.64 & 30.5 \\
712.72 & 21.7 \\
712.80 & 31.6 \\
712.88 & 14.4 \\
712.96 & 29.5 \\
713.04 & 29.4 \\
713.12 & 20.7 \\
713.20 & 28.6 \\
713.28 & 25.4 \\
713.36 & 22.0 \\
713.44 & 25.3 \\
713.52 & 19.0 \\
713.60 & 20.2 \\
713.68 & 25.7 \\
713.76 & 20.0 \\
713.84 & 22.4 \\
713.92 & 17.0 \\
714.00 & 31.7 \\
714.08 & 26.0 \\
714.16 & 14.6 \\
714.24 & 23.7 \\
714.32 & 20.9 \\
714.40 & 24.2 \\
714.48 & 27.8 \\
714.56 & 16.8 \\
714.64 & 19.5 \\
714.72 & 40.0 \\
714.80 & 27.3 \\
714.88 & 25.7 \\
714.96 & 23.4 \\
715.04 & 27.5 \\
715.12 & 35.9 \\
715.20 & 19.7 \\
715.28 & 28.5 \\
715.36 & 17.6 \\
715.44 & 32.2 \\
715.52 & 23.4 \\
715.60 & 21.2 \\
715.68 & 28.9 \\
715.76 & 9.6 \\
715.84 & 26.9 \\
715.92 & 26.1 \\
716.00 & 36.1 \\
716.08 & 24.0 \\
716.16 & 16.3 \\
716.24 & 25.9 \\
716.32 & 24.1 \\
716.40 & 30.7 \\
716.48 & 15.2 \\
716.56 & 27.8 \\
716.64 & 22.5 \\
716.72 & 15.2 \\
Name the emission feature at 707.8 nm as [S II]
